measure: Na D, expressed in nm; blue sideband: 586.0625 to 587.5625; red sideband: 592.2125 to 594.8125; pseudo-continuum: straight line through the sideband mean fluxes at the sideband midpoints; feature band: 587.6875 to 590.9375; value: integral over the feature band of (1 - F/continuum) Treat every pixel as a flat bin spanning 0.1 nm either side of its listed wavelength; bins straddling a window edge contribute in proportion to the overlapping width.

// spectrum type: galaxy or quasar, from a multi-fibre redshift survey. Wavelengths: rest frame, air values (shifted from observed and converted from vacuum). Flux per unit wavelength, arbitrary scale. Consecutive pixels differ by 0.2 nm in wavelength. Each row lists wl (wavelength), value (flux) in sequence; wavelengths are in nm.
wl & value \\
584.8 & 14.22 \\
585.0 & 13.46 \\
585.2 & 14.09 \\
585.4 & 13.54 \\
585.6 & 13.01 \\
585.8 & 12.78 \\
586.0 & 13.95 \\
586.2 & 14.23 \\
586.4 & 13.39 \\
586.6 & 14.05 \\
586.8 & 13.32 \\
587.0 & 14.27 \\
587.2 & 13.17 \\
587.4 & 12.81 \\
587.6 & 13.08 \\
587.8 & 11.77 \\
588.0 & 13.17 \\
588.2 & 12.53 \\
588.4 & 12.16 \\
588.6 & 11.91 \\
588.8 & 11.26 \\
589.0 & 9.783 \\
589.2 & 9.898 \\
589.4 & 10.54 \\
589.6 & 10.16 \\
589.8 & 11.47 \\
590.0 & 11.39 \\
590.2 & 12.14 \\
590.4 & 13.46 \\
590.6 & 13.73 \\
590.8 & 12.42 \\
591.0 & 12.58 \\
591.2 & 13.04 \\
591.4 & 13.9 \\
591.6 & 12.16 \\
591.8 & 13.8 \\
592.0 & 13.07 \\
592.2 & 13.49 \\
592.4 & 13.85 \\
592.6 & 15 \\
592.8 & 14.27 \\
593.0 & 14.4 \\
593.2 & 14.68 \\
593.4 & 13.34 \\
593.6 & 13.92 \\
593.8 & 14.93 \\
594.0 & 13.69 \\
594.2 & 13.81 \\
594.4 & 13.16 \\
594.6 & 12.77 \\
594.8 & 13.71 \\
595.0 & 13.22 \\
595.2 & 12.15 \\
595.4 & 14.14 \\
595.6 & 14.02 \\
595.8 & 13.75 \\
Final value 0.468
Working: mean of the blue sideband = 13.6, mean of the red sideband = 14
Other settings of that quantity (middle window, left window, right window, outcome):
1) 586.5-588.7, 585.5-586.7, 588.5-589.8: -0.14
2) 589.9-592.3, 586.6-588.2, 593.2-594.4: 0.12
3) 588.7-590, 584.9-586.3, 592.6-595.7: 0.29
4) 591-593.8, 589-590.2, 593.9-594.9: -0.33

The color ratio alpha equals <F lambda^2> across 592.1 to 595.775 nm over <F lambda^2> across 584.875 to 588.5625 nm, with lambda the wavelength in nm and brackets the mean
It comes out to 1.07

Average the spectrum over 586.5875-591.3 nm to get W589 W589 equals 12.2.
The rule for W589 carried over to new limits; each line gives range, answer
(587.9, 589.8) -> 11.3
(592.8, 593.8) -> 14.2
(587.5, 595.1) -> 12.8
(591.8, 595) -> 13.8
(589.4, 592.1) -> 12.5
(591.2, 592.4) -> 13.3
